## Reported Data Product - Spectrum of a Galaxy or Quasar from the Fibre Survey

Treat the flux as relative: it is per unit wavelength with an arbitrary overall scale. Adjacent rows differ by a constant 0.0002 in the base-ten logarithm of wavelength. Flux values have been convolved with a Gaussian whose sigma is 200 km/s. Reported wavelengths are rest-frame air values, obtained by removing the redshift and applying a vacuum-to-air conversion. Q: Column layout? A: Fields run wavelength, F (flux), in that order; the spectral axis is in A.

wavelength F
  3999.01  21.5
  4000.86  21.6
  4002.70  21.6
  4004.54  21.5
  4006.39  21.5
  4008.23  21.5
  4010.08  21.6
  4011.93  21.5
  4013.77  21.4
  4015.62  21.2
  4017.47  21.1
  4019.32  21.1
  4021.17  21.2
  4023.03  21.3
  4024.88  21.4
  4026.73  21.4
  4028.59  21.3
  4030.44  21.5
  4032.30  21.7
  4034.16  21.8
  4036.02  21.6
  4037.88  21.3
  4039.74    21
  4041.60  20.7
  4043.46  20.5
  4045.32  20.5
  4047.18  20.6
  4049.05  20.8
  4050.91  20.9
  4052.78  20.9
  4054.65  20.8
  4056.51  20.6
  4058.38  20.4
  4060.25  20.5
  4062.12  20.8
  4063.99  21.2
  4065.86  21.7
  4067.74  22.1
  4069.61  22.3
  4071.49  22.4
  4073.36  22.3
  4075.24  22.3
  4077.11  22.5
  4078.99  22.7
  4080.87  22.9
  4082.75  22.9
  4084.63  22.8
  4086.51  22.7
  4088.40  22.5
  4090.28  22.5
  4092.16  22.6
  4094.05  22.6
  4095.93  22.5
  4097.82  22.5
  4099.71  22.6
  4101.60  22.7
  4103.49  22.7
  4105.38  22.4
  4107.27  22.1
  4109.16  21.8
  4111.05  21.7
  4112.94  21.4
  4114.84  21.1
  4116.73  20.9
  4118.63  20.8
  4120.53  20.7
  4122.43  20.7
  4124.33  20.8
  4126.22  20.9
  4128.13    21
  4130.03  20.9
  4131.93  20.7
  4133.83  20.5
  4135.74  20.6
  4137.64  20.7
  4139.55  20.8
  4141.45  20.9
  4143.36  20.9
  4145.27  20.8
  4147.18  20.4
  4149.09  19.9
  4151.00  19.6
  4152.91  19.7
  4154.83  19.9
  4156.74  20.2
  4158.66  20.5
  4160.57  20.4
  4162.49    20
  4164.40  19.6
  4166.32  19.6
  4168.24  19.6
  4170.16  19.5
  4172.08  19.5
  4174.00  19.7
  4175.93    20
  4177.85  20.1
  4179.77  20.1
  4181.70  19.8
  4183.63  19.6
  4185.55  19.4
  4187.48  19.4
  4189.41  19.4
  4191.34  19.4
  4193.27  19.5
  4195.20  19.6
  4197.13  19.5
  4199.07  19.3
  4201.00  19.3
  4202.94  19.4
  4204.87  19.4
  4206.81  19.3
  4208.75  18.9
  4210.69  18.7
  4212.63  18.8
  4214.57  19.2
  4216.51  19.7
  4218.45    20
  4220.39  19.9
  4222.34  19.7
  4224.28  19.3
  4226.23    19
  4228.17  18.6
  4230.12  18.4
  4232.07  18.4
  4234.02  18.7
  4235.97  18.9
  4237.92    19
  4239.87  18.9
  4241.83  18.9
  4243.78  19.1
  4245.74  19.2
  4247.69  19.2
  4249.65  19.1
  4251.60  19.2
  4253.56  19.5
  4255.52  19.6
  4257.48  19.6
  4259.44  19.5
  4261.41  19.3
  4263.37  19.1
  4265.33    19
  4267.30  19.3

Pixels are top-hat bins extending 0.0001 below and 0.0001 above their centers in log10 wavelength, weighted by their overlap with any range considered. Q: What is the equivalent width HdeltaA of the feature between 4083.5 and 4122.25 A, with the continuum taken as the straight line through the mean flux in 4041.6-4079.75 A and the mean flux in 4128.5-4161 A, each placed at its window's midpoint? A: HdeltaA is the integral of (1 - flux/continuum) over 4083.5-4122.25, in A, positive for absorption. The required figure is -2.2 A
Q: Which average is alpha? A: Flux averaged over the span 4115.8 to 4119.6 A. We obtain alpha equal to 20.8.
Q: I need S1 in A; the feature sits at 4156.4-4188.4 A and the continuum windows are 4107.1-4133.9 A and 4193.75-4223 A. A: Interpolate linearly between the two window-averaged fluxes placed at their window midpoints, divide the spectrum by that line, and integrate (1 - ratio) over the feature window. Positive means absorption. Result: 0.4 A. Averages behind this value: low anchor 21.1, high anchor 19.4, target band 19.8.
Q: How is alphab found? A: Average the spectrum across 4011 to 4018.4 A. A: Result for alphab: 21.3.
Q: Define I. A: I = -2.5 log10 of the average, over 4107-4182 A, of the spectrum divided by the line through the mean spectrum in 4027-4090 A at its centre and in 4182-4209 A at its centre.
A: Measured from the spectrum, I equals -0.01 mag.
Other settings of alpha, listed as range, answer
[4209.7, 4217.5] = 19.1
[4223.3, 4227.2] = 19.2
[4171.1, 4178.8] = 19.8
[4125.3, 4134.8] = 20.8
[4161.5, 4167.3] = 19.7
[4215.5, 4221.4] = 19.9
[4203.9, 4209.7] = 19.2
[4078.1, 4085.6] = 22.8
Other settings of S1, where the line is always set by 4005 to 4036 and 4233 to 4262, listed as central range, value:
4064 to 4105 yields -3.4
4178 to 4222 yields 0.4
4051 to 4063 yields 0.2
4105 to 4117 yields -0.7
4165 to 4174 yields 0.2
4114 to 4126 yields -0.2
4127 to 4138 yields -0.2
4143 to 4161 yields -0.1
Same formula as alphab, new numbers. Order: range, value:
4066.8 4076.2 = 22.3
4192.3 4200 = 19.5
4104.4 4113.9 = 21.9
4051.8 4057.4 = 20.8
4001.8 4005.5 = 21.5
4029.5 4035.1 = 21.7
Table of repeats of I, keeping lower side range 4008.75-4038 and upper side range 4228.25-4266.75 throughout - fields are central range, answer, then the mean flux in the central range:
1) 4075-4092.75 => -0.09 mag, 22.7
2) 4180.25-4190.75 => 0.01 mag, 19.5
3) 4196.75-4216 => 0.02 mag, 19.2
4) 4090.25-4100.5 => -0.10 mag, 22.6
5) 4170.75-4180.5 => 0.00 mag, 19.9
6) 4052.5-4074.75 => -0.02 mag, 21.4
